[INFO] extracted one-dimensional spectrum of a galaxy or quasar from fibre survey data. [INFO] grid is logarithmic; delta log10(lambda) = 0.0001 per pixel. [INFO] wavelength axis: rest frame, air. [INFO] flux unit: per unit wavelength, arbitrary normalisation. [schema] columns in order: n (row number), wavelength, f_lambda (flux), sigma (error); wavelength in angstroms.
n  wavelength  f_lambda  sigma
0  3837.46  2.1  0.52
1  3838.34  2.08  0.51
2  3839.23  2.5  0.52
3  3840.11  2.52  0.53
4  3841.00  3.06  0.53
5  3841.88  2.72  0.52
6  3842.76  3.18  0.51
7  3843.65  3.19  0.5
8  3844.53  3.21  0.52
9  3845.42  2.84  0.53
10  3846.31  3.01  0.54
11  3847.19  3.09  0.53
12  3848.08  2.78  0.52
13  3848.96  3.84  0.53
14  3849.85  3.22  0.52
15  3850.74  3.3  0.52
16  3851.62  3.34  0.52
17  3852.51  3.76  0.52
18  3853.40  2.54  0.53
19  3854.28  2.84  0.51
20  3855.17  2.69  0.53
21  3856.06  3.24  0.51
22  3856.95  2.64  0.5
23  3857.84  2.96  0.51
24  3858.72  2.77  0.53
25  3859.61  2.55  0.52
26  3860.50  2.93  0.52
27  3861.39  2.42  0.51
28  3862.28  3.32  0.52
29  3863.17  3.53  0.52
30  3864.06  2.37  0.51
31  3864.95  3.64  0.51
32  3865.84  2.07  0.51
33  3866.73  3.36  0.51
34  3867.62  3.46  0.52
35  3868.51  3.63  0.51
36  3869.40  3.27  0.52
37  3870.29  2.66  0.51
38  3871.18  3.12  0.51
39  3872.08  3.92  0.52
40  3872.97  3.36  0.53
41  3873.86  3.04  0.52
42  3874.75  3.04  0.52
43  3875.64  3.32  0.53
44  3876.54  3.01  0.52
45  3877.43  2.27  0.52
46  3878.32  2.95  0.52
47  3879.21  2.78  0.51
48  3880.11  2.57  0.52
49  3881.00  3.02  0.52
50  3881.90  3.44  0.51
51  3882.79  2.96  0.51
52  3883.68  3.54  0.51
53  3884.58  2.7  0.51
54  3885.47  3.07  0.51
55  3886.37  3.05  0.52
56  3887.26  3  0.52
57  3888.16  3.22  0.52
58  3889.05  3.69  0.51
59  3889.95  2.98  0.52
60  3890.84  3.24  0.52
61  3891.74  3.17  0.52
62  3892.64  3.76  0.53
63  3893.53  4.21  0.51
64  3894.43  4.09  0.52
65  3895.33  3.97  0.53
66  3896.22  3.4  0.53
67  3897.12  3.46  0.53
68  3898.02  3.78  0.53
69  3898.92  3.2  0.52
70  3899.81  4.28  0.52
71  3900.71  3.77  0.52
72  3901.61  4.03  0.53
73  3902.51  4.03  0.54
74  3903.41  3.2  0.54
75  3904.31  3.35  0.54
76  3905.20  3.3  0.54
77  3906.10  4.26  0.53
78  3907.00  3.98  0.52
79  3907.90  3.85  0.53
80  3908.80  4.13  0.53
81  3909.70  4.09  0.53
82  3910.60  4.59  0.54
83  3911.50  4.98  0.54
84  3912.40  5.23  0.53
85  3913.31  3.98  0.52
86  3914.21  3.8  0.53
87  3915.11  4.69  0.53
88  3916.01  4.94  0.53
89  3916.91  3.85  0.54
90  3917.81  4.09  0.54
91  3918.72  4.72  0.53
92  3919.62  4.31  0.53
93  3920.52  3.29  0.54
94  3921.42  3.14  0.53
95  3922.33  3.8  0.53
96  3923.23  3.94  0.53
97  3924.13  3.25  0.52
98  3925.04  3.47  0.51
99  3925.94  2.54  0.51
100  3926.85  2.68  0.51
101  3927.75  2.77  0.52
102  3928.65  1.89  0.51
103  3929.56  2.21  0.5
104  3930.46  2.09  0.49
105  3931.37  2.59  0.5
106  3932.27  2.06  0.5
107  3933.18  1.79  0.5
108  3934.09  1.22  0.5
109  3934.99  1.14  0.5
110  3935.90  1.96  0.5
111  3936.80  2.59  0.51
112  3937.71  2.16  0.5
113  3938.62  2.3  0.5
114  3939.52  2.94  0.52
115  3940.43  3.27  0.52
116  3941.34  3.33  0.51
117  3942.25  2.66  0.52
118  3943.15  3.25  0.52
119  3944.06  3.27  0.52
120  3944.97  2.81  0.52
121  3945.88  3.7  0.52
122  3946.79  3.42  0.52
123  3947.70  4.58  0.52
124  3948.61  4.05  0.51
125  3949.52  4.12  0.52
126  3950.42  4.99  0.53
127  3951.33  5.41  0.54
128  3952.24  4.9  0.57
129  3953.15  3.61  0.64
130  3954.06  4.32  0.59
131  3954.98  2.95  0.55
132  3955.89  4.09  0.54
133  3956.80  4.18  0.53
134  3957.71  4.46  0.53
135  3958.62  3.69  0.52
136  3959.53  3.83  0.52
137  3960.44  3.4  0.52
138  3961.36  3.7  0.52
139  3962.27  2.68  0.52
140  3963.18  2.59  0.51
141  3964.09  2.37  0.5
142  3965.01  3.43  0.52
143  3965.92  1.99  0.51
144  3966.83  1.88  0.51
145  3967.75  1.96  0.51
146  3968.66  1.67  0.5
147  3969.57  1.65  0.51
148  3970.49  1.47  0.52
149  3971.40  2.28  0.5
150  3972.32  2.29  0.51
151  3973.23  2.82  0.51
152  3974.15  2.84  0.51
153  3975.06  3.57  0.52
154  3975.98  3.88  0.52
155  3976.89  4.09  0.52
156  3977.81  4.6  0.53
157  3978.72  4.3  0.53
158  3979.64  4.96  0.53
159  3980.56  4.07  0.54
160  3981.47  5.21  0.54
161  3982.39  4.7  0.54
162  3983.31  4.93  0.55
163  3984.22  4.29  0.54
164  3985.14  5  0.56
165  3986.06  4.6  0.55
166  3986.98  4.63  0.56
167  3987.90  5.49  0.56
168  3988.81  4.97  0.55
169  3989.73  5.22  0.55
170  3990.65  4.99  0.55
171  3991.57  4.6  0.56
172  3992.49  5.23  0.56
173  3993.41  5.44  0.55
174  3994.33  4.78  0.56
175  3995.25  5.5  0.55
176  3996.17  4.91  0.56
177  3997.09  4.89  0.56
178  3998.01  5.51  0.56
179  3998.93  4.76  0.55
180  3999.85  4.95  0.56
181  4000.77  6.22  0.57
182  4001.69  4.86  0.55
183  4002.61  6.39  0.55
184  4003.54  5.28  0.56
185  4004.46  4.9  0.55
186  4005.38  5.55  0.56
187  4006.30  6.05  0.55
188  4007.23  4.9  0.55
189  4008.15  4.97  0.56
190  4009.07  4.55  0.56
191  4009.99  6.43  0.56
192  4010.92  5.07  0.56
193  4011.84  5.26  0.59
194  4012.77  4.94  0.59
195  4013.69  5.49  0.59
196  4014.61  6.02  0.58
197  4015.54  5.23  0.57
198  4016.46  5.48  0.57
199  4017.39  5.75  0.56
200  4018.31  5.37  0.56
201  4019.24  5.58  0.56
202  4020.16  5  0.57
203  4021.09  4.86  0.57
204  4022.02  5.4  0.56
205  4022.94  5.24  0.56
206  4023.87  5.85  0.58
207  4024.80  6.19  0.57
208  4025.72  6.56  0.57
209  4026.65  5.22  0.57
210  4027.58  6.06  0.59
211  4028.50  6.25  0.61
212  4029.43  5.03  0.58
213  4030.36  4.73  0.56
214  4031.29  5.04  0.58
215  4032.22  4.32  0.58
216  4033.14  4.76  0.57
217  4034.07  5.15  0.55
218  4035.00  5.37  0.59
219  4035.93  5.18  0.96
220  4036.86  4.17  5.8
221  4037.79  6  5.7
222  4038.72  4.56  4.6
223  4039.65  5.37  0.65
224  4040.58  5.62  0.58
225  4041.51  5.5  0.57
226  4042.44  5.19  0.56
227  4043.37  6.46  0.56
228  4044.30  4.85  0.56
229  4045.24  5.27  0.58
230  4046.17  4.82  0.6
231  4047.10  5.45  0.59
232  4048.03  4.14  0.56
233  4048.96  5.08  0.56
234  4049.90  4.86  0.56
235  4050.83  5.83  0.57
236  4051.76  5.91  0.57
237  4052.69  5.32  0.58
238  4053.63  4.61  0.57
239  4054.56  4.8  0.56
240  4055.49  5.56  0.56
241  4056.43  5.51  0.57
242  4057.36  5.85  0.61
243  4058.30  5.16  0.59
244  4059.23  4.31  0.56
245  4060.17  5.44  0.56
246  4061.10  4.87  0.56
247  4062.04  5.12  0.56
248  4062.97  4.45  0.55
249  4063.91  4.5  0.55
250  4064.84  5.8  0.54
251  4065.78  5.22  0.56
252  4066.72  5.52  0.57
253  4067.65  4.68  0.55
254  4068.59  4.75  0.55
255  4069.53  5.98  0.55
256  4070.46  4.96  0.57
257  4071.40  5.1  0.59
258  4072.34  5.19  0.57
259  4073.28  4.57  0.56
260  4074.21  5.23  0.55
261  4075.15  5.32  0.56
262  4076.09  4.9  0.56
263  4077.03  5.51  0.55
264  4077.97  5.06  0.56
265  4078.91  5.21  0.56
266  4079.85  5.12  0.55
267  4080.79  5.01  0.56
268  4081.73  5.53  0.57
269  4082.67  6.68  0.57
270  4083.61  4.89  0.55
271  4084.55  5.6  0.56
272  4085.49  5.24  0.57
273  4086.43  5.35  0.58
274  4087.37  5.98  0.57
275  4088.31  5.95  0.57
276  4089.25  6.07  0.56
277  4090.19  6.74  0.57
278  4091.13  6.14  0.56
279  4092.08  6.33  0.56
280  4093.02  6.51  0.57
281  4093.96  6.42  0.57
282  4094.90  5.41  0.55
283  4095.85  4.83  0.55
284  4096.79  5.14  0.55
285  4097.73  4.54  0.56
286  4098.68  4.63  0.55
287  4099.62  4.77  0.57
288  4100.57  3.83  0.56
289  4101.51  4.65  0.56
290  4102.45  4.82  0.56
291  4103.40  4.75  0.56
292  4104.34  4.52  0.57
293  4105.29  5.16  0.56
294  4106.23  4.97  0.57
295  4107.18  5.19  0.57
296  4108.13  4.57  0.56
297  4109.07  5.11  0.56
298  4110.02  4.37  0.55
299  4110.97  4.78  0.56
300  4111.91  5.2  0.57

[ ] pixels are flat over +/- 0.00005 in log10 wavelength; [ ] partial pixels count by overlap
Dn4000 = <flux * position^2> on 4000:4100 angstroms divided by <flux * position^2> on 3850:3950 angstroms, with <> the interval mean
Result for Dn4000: 1.76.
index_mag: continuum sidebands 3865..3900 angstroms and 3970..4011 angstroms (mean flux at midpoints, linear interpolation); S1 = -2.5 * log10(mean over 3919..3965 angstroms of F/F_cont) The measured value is 0.25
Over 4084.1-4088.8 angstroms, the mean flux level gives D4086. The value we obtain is 5.63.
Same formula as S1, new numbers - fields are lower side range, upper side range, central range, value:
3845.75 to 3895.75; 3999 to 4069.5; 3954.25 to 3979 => 0.39 mag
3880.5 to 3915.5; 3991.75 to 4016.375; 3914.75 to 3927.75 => 0.09 mag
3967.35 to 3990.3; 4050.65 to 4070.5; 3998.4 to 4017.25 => -0.24 mag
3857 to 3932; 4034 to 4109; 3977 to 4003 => -0.14 mag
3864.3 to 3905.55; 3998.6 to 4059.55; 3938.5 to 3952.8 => 0.12 mag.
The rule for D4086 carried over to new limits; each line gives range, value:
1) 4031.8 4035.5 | 4.92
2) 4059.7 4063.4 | 4.98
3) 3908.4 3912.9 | 4.6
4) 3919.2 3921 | 3.79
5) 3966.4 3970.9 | 1.73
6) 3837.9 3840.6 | 2.37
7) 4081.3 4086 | 5.59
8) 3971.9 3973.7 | 2.56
